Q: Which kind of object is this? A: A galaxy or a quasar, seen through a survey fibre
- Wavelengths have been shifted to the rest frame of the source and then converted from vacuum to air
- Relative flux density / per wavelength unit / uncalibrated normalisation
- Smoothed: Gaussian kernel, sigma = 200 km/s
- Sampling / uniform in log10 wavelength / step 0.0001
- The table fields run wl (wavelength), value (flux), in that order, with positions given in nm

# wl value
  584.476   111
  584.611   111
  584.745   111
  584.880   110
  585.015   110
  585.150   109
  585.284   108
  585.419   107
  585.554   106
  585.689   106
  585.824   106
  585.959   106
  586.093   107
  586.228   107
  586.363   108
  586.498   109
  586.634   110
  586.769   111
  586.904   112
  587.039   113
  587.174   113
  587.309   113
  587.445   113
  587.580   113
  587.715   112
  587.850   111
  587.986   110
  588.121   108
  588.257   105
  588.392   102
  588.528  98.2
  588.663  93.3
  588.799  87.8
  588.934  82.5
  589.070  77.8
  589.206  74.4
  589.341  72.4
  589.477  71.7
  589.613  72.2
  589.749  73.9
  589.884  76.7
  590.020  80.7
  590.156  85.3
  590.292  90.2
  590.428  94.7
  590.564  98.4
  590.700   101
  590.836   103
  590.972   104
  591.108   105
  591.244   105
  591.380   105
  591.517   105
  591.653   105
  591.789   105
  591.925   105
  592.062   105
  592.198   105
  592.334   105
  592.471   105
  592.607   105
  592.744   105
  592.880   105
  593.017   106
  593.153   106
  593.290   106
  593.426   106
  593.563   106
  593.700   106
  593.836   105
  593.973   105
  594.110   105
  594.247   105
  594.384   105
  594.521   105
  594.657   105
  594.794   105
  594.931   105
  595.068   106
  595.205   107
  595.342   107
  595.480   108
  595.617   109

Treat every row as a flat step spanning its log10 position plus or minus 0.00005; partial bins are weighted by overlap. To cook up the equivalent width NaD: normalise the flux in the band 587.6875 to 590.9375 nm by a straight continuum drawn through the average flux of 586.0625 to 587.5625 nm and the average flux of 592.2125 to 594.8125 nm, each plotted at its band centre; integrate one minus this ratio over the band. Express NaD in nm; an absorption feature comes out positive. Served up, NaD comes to 0.54 nm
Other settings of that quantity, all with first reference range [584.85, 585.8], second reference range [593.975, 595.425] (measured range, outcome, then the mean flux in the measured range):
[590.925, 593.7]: 0.02 nm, 105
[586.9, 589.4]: 0.16 nm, 100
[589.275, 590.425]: 0.30 nm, 78.8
